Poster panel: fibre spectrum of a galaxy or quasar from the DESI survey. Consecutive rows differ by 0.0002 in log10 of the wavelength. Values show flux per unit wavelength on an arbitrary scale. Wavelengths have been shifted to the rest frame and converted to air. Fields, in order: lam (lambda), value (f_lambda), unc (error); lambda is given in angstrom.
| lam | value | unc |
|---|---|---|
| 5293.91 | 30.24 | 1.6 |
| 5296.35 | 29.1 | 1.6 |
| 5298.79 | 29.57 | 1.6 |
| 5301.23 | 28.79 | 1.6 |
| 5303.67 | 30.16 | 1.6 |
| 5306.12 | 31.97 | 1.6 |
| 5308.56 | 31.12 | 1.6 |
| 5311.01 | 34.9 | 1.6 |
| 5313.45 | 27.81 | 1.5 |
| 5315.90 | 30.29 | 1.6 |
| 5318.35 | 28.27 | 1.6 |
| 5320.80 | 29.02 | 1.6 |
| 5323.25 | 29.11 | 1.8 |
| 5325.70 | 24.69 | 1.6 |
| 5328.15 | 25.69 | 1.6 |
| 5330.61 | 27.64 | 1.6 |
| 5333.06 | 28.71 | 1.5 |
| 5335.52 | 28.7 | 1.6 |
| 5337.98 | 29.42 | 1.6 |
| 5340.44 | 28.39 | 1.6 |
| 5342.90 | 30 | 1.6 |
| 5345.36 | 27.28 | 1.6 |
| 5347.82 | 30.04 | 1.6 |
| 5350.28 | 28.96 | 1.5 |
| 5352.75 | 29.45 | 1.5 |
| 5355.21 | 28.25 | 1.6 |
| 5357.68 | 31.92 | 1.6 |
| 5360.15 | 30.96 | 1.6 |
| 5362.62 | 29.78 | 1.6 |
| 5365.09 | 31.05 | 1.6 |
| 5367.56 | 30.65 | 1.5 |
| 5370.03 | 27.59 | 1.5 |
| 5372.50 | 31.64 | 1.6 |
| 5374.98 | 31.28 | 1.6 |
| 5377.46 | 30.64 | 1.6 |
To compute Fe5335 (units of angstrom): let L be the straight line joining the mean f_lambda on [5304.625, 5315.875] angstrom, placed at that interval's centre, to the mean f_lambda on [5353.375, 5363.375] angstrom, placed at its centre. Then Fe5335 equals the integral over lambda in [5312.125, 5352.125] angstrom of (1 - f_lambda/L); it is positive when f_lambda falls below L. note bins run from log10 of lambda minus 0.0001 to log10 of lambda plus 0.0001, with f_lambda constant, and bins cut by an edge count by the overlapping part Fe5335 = 3.1 angstrom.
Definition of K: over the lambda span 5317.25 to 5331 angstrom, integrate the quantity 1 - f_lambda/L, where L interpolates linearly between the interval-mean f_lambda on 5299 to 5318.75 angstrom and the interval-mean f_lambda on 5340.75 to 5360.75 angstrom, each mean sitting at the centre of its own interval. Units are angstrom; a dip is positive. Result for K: 1.2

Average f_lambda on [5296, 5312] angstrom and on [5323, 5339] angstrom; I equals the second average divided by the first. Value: 0.9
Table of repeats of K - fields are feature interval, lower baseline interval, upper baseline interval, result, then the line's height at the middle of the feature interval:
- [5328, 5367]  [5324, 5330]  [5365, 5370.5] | -2.1 angstrom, 27.8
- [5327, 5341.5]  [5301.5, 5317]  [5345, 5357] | 0.8 angstrom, 29.8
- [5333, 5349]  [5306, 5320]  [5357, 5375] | 0.8 angstrom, 30.5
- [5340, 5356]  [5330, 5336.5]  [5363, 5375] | 0.1 angstrom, 29.2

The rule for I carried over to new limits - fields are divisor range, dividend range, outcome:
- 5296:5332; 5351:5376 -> 1.03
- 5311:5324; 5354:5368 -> 1.03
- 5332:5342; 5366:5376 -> 1.05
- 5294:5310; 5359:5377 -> 1.01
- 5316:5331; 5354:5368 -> 1.10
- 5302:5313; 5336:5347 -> 0.91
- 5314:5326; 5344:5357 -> 1.01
